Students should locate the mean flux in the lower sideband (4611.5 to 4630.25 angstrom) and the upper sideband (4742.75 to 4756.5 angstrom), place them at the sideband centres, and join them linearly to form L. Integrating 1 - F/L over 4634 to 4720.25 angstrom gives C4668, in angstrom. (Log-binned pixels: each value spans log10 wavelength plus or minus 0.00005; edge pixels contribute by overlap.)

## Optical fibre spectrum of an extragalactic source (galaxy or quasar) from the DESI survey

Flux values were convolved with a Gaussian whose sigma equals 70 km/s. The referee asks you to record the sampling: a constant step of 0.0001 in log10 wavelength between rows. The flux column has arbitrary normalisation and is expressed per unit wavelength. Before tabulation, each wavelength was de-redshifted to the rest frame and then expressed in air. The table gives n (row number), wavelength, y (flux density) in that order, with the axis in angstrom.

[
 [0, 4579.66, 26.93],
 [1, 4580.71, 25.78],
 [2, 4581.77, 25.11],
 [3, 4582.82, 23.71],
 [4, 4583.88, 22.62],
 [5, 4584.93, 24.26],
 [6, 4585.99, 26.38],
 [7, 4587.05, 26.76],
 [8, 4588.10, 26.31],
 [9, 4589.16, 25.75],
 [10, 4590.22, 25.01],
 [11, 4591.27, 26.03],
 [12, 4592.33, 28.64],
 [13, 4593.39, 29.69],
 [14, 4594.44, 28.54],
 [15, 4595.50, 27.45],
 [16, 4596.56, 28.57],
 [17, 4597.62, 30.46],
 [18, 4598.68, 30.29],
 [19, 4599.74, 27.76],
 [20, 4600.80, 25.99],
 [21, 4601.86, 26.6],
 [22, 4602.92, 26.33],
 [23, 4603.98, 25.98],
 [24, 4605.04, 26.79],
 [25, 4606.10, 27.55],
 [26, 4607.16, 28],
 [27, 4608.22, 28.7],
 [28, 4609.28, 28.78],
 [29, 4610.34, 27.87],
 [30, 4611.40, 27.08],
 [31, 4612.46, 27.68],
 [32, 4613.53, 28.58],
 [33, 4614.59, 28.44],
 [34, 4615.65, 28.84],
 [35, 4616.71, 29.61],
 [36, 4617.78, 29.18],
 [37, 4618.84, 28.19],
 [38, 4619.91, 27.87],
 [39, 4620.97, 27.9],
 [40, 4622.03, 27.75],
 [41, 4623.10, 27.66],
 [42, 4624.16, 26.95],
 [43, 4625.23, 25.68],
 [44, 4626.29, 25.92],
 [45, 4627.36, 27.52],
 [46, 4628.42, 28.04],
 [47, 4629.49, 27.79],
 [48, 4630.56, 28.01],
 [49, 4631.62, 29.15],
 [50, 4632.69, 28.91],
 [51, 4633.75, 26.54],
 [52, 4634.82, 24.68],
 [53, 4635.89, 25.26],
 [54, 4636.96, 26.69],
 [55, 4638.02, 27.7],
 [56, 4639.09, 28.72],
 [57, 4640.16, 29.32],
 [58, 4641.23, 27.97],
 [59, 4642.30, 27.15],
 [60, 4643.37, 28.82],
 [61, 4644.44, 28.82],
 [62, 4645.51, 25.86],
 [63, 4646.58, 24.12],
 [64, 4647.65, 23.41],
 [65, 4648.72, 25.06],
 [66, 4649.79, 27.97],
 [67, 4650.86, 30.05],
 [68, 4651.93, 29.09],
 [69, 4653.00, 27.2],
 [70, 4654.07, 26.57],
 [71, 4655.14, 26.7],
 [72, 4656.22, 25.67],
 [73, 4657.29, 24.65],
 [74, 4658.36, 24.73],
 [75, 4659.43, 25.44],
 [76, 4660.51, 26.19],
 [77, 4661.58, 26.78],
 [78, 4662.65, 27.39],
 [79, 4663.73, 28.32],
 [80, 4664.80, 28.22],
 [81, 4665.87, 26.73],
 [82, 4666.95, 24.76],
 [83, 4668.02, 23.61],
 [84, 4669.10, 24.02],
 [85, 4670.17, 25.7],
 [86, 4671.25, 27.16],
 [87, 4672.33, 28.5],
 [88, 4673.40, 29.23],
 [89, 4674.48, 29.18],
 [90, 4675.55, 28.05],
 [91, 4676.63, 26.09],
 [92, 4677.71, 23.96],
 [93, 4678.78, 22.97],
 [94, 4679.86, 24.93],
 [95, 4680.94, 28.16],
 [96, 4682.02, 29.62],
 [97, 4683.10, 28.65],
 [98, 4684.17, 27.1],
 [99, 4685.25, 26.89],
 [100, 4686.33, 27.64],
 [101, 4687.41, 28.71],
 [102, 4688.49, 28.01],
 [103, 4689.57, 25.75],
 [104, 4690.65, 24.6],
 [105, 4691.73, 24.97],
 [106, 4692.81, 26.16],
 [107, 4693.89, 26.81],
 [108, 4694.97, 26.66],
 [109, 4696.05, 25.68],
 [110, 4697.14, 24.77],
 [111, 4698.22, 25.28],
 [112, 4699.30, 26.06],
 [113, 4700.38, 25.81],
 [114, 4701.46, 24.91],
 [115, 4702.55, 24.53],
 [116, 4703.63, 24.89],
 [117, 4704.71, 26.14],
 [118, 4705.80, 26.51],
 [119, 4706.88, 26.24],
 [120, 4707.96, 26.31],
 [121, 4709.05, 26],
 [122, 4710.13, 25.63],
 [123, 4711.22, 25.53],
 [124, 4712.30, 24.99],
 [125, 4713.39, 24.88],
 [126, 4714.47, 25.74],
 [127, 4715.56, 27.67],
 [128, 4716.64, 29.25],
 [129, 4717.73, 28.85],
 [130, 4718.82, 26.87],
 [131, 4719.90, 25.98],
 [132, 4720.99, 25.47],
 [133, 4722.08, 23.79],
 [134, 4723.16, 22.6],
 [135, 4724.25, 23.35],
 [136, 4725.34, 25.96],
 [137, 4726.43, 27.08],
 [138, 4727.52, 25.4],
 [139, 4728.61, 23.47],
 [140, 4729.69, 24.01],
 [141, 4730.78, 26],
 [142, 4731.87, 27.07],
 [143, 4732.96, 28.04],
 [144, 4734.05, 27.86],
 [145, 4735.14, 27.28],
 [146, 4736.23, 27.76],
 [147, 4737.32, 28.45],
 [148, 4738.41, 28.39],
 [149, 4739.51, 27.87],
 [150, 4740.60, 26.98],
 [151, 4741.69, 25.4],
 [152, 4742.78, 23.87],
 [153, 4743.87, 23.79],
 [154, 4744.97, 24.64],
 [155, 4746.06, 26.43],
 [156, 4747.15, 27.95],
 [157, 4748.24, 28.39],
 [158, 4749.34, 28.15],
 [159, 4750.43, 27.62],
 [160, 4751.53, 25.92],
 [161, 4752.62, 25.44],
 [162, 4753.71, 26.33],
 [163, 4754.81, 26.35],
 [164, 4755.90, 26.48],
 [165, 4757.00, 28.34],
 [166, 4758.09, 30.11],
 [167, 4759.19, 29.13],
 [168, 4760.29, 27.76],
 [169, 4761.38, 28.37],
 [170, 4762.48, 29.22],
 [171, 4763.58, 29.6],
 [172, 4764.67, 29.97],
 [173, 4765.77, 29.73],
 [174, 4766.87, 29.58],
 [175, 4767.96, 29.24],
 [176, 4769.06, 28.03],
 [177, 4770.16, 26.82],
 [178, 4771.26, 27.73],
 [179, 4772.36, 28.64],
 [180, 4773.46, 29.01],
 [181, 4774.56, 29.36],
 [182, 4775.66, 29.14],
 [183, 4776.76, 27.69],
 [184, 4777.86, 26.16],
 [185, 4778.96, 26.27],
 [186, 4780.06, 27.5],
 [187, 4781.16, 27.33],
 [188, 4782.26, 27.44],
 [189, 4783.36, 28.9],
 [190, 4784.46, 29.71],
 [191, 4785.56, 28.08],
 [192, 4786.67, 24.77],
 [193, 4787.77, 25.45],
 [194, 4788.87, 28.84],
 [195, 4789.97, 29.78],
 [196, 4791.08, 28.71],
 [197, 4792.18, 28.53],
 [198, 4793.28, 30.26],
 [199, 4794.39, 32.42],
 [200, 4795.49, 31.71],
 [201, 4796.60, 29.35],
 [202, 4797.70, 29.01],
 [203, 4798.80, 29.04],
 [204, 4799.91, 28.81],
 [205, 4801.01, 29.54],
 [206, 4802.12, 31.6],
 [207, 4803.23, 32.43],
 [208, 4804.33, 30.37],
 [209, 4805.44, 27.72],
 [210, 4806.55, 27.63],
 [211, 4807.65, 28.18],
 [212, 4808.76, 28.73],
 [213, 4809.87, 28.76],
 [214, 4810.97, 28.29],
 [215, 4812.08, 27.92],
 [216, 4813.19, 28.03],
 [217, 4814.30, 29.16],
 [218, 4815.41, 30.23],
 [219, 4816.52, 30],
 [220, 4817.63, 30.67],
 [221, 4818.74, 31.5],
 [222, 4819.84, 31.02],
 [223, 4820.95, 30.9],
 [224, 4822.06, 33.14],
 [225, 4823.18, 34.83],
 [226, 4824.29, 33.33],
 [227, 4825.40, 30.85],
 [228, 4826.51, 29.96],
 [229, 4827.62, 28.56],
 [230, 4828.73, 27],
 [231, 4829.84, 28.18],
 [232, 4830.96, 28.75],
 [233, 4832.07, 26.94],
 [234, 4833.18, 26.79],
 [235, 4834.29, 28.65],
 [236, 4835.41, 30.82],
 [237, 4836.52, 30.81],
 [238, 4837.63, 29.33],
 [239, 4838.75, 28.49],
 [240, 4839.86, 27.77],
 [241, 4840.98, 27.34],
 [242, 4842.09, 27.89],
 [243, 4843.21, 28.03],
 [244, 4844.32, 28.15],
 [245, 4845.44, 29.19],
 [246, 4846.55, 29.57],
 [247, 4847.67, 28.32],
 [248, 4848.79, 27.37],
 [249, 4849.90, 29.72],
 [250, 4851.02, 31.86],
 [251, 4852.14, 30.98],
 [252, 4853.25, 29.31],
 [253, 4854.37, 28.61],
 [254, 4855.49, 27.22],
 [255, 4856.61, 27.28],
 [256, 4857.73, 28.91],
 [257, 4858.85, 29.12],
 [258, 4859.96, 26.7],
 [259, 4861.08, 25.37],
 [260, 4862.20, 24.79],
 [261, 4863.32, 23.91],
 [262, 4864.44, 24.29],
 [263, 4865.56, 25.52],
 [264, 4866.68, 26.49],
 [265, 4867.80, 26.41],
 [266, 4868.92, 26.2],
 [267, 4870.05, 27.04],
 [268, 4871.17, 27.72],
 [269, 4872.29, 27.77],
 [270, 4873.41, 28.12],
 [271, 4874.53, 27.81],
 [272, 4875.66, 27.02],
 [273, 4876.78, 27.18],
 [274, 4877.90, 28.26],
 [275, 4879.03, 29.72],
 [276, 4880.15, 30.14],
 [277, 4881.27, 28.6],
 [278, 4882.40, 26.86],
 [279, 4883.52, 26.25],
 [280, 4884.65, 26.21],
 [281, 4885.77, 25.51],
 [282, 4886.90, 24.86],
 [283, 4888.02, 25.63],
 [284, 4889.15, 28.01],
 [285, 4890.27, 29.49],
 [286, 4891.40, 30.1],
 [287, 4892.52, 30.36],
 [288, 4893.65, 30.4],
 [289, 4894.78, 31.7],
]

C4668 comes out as 2.1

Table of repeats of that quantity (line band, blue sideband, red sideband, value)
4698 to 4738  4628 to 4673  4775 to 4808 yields 2.5 angstrom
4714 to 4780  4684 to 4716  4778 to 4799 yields 0.5 angstrom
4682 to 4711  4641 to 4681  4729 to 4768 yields 0.7 angstrom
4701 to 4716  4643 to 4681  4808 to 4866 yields 0.8 angstrom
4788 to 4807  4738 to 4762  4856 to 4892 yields -1.9 angstrom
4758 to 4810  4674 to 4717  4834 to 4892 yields -3.2 angstrom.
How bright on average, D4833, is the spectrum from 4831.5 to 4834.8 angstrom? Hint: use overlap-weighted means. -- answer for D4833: 27.5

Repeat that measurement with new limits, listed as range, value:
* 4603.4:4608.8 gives 27.4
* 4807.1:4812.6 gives 28.4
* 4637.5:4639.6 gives 28.2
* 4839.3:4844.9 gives 27.8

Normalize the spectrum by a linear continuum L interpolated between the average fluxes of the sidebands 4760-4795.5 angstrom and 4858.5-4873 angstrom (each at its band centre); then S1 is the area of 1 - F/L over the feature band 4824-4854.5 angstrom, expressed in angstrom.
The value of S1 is -2.3 angstrom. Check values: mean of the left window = 28.5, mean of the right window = 26.2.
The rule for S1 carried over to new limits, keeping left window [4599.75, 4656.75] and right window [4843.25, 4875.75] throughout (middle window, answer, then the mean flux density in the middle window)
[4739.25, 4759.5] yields 0.6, 26.8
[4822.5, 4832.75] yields -0.8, 29.8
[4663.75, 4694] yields 0.9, 26.7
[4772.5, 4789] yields -0.1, 27.7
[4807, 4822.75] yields -1.3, 29.8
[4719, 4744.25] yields 1.4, 25.9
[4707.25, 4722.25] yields 0.7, 26.3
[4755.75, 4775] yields -0.9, 28.8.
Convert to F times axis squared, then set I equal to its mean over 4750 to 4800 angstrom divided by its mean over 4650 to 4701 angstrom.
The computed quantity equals 1.11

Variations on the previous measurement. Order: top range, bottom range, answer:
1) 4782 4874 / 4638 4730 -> 1.16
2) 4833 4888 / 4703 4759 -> 1.11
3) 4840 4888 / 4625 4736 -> 1.12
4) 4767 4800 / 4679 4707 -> 1.12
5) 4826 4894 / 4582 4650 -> 1.14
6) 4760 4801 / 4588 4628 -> 1.11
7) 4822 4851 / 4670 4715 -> 1.18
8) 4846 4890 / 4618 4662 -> 1.12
